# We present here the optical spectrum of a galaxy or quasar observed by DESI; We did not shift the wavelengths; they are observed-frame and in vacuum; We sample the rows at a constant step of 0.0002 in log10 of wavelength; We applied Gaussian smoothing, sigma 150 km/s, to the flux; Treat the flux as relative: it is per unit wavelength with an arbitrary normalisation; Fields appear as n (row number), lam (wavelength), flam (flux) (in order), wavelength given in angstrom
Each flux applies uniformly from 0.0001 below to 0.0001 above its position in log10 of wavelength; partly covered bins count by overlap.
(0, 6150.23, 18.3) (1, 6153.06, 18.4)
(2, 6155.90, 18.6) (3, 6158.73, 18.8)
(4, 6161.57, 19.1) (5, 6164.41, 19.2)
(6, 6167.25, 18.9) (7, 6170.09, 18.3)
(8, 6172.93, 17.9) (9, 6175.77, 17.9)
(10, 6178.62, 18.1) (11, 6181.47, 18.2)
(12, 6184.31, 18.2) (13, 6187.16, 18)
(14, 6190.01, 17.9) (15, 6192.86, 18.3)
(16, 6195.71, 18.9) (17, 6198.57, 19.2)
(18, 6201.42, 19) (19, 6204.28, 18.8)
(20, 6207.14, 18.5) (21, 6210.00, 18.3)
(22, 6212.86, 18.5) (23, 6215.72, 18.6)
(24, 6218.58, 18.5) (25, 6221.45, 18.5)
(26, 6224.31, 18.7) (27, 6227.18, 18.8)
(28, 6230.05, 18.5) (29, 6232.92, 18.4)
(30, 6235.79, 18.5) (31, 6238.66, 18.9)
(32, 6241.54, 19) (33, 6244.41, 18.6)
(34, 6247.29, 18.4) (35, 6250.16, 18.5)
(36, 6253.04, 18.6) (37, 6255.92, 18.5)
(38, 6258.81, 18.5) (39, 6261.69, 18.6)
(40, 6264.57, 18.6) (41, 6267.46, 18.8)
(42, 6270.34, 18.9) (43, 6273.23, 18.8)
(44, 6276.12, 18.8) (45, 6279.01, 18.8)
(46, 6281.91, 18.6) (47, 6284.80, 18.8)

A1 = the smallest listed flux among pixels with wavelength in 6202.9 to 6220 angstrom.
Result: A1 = 18.3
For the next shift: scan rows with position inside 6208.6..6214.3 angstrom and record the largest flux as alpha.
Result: 18.5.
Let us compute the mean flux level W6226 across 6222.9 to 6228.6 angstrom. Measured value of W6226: 18.7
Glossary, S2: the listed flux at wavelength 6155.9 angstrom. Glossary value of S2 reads 18.6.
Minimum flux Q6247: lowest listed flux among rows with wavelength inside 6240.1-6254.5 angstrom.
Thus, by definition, 18.4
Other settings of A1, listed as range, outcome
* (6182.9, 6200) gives 17.9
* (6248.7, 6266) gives 18.5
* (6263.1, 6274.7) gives 18.6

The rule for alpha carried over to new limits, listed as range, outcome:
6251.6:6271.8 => 18.9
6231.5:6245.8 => 19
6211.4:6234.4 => 18.8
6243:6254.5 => 18.6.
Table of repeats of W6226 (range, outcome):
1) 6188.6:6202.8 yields 18.7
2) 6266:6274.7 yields 18.8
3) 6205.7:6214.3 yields 18.4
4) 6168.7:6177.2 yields 18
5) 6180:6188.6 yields 18.1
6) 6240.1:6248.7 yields 18.7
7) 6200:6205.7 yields 18.9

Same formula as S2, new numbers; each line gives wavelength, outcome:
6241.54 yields 19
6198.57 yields 19.2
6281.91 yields 18.6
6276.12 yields 18.8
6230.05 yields 18.5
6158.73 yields 18.8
